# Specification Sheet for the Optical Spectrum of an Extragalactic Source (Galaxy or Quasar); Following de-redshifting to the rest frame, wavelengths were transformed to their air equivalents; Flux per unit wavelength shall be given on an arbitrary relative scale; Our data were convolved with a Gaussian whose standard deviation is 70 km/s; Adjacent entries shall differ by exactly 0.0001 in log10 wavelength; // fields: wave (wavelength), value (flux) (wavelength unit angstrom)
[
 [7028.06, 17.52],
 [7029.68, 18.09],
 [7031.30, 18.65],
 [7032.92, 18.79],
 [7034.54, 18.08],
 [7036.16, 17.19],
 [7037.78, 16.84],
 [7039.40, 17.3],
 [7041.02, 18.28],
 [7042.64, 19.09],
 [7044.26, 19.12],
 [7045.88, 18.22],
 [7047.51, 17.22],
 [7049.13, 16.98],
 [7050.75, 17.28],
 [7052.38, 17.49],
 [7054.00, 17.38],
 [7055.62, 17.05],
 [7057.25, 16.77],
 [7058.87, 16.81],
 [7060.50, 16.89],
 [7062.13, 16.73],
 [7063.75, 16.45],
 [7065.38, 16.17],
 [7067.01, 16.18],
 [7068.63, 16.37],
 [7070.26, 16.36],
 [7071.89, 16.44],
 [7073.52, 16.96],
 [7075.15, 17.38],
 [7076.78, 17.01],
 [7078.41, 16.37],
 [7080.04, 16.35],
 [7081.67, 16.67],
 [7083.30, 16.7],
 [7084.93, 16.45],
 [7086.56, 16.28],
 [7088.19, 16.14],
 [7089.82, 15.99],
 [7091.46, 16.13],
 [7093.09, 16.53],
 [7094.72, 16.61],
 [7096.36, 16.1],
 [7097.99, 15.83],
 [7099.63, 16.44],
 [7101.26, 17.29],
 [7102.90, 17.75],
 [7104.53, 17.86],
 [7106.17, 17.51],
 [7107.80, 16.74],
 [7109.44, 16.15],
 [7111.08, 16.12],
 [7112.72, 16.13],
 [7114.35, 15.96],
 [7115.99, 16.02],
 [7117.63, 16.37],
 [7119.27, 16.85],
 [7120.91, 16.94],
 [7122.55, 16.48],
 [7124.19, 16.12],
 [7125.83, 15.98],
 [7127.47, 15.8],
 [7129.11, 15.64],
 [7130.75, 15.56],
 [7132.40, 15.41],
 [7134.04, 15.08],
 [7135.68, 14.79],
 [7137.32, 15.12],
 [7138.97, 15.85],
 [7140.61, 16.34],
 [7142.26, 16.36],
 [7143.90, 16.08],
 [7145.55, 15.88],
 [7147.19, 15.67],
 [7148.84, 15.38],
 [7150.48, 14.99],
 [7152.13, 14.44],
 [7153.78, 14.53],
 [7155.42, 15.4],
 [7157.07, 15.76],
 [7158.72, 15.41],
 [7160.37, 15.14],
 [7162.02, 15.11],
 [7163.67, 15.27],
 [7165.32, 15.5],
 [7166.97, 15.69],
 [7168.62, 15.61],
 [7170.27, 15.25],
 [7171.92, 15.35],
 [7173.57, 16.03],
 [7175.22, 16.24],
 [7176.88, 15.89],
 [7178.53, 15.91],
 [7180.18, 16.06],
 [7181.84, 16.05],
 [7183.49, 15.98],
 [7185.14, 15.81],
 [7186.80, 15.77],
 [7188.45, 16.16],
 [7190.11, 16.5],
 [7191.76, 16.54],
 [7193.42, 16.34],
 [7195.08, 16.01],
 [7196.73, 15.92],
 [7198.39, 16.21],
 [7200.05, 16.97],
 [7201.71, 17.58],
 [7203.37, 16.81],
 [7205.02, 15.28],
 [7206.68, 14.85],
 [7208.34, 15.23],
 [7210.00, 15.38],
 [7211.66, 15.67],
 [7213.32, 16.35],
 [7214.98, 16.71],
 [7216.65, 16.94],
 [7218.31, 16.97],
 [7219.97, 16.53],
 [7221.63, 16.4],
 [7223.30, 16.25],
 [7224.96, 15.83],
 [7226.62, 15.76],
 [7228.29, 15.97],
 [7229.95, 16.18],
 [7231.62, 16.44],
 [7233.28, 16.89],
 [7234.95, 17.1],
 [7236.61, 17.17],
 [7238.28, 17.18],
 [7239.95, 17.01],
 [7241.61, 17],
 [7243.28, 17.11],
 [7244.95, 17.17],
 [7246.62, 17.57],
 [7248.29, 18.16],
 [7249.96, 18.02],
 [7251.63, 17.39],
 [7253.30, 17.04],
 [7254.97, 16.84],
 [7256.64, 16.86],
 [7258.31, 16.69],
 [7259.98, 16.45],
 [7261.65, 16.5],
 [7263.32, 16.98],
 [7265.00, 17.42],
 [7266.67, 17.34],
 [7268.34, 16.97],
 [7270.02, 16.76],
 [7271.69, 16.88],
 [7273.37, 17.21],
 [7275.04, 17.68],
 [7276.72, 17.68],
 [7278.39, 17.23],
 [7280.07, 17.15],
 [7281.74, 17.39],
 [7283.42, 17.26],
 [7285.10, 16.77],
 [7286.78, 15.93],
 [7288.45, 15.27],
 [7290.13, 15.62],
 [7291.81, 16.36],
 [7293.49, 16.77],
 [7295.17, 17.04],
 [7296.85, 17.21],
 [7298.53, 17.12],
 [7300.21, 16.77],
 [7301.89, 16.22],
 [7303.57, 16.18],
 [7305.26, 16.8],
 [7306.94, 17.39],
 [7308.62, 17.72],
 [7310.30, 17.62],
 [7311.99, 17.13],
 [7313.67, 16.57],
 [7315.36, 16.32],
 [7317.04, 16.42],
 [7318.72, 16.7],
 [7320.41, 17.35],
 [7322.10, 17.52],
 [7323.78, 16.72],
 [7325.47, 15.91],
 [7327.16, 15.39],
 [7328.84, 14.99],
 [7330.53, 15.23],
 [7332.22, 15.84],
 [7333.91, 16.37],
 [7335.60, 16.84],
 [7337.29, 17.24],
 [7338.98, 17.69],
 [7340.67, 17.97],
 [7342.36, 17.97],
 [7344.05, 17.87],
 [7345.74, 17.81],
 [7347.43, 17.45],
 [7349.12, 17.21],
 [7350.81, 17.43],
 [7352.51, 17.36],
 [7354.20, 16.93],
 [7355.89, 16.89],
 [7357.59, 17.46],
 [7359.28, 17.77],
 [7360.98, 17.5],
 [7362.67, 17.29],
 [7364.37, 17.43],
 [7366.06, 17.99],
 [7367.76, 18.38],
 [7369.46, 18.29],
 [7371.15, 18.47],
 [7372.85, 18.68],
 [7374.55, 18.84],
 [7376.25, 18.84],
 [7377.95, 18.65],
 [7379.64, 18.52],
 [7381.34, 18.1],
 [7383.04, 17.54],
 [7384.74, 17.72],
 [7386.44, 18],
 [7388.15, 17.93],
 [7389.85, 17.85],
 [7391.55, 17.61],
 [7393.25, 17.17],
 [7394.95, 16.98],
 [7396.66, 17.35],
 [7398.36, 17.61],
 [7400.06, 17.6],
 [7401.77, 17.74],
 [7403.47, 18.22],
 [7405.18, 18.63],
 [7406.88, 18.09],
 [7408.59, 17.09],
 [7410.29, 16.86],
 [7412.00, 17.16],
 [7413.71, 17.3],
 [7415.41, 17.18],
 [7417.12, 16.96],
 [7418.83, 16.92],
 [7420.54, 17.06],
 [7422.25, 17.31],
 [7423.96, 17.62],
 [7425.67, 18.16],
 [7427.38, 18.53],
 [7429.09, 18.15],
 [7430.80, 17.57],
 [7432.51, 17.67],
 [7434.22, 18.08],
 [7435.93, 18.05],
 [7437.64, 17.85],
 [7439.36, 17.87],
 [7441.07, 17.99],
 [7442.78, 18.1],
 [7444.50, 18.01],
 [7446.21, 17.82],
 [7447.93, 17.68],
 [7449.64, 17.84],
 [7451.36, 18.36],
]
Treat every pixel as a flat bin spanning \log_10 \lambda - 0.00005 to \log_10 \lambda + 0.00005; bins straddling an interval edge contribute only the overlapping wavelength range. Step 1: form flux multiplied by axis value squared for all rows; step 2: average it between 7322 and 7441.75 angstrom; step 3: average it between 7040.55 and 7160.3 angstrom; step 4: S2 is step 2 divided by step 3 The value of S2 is 1.2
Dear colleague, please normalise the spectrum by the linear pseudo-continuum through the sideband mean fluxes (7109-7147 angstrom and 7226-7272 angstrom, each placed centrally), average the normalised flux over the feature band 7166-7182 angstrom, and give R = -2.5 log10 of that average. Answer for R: 0.037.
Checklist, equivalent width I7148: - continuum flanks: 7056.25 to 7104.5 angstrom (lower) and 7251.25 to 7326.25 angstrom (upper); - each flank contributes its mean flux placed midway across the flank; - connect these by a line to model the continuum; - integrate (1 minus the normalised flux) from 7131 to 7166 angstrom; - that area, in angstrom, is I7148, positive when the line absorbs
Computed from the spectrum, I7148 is 2.7 angstrom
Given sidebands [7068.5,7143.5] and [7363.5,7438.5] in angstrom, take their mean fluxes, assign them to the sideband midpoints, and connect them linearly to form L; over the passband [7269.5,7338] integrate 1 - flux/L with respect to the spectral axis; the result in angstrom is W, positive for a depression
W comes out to 2.5 angstrom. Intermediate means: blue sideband 16.3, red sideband 17.8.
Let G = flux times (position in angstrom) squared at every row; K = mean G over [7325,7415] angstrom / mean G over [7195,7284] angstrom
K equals 1.08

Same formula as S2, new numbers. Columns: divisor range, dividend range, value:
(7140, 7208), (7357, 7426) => 1.19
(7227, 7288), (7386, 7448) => 1.08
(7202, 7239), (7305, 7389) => 1.10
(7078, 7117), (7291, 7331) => 1.07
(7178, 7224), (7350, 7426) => 1.15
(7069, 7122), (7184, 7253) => 1.03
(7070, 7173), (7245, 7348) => 1.11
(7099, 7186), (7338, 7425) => 1.19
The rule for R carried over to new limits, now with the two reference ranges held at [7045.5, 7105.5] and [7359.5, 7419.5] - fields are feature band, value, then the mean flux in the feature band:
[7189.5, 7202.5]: 0.04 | 16.5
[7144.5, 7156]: 0.12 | 15.2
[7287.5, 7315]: 0.05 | 16.7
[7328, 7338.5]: 0.09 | 16.1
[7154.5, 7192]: 0.09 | 15.7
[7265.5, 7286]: 0.01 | 17.2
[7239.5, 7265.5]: 0.01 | 17.1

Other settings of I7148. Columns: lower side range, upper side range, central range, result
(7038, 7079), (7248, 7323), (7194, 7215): 1.18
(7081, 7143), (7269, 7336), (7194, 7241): 0.42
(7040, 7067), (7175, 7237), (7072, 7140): 2.50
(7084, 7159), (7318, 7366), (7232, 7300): -1.27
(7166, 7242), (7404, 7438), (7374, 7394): -0.78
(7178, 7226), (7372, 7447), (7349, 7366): 0.03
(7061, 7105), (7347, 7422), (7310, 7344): 1.49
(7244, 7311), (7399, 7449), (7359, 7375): -0.58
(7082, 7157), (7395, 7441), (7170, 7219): 1.12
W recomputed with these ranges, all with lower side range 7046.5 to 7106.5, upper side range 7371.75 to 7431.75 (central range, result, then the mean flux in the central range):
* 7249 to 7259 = 0.1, 17.2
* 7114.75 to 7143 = 1.6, 15.9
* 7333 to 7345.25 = 0.1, 17.4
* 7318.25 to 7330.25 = 0.8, 16.3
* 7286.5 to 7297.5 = 0.7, 16.3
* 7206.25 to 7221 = 0.9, 16.1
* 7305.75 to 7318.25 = 0.3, 17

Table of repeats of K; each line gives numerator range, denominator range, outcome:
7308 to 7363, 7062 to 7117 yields 1.10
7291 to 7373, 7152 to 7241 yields 1.11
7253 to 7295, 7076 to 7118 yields 1.07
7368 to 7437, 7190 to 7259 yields 1.13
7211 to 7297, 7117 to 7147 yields 1.09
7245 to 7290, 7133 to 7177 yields 1.14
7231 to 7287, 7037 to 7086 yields 1.06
